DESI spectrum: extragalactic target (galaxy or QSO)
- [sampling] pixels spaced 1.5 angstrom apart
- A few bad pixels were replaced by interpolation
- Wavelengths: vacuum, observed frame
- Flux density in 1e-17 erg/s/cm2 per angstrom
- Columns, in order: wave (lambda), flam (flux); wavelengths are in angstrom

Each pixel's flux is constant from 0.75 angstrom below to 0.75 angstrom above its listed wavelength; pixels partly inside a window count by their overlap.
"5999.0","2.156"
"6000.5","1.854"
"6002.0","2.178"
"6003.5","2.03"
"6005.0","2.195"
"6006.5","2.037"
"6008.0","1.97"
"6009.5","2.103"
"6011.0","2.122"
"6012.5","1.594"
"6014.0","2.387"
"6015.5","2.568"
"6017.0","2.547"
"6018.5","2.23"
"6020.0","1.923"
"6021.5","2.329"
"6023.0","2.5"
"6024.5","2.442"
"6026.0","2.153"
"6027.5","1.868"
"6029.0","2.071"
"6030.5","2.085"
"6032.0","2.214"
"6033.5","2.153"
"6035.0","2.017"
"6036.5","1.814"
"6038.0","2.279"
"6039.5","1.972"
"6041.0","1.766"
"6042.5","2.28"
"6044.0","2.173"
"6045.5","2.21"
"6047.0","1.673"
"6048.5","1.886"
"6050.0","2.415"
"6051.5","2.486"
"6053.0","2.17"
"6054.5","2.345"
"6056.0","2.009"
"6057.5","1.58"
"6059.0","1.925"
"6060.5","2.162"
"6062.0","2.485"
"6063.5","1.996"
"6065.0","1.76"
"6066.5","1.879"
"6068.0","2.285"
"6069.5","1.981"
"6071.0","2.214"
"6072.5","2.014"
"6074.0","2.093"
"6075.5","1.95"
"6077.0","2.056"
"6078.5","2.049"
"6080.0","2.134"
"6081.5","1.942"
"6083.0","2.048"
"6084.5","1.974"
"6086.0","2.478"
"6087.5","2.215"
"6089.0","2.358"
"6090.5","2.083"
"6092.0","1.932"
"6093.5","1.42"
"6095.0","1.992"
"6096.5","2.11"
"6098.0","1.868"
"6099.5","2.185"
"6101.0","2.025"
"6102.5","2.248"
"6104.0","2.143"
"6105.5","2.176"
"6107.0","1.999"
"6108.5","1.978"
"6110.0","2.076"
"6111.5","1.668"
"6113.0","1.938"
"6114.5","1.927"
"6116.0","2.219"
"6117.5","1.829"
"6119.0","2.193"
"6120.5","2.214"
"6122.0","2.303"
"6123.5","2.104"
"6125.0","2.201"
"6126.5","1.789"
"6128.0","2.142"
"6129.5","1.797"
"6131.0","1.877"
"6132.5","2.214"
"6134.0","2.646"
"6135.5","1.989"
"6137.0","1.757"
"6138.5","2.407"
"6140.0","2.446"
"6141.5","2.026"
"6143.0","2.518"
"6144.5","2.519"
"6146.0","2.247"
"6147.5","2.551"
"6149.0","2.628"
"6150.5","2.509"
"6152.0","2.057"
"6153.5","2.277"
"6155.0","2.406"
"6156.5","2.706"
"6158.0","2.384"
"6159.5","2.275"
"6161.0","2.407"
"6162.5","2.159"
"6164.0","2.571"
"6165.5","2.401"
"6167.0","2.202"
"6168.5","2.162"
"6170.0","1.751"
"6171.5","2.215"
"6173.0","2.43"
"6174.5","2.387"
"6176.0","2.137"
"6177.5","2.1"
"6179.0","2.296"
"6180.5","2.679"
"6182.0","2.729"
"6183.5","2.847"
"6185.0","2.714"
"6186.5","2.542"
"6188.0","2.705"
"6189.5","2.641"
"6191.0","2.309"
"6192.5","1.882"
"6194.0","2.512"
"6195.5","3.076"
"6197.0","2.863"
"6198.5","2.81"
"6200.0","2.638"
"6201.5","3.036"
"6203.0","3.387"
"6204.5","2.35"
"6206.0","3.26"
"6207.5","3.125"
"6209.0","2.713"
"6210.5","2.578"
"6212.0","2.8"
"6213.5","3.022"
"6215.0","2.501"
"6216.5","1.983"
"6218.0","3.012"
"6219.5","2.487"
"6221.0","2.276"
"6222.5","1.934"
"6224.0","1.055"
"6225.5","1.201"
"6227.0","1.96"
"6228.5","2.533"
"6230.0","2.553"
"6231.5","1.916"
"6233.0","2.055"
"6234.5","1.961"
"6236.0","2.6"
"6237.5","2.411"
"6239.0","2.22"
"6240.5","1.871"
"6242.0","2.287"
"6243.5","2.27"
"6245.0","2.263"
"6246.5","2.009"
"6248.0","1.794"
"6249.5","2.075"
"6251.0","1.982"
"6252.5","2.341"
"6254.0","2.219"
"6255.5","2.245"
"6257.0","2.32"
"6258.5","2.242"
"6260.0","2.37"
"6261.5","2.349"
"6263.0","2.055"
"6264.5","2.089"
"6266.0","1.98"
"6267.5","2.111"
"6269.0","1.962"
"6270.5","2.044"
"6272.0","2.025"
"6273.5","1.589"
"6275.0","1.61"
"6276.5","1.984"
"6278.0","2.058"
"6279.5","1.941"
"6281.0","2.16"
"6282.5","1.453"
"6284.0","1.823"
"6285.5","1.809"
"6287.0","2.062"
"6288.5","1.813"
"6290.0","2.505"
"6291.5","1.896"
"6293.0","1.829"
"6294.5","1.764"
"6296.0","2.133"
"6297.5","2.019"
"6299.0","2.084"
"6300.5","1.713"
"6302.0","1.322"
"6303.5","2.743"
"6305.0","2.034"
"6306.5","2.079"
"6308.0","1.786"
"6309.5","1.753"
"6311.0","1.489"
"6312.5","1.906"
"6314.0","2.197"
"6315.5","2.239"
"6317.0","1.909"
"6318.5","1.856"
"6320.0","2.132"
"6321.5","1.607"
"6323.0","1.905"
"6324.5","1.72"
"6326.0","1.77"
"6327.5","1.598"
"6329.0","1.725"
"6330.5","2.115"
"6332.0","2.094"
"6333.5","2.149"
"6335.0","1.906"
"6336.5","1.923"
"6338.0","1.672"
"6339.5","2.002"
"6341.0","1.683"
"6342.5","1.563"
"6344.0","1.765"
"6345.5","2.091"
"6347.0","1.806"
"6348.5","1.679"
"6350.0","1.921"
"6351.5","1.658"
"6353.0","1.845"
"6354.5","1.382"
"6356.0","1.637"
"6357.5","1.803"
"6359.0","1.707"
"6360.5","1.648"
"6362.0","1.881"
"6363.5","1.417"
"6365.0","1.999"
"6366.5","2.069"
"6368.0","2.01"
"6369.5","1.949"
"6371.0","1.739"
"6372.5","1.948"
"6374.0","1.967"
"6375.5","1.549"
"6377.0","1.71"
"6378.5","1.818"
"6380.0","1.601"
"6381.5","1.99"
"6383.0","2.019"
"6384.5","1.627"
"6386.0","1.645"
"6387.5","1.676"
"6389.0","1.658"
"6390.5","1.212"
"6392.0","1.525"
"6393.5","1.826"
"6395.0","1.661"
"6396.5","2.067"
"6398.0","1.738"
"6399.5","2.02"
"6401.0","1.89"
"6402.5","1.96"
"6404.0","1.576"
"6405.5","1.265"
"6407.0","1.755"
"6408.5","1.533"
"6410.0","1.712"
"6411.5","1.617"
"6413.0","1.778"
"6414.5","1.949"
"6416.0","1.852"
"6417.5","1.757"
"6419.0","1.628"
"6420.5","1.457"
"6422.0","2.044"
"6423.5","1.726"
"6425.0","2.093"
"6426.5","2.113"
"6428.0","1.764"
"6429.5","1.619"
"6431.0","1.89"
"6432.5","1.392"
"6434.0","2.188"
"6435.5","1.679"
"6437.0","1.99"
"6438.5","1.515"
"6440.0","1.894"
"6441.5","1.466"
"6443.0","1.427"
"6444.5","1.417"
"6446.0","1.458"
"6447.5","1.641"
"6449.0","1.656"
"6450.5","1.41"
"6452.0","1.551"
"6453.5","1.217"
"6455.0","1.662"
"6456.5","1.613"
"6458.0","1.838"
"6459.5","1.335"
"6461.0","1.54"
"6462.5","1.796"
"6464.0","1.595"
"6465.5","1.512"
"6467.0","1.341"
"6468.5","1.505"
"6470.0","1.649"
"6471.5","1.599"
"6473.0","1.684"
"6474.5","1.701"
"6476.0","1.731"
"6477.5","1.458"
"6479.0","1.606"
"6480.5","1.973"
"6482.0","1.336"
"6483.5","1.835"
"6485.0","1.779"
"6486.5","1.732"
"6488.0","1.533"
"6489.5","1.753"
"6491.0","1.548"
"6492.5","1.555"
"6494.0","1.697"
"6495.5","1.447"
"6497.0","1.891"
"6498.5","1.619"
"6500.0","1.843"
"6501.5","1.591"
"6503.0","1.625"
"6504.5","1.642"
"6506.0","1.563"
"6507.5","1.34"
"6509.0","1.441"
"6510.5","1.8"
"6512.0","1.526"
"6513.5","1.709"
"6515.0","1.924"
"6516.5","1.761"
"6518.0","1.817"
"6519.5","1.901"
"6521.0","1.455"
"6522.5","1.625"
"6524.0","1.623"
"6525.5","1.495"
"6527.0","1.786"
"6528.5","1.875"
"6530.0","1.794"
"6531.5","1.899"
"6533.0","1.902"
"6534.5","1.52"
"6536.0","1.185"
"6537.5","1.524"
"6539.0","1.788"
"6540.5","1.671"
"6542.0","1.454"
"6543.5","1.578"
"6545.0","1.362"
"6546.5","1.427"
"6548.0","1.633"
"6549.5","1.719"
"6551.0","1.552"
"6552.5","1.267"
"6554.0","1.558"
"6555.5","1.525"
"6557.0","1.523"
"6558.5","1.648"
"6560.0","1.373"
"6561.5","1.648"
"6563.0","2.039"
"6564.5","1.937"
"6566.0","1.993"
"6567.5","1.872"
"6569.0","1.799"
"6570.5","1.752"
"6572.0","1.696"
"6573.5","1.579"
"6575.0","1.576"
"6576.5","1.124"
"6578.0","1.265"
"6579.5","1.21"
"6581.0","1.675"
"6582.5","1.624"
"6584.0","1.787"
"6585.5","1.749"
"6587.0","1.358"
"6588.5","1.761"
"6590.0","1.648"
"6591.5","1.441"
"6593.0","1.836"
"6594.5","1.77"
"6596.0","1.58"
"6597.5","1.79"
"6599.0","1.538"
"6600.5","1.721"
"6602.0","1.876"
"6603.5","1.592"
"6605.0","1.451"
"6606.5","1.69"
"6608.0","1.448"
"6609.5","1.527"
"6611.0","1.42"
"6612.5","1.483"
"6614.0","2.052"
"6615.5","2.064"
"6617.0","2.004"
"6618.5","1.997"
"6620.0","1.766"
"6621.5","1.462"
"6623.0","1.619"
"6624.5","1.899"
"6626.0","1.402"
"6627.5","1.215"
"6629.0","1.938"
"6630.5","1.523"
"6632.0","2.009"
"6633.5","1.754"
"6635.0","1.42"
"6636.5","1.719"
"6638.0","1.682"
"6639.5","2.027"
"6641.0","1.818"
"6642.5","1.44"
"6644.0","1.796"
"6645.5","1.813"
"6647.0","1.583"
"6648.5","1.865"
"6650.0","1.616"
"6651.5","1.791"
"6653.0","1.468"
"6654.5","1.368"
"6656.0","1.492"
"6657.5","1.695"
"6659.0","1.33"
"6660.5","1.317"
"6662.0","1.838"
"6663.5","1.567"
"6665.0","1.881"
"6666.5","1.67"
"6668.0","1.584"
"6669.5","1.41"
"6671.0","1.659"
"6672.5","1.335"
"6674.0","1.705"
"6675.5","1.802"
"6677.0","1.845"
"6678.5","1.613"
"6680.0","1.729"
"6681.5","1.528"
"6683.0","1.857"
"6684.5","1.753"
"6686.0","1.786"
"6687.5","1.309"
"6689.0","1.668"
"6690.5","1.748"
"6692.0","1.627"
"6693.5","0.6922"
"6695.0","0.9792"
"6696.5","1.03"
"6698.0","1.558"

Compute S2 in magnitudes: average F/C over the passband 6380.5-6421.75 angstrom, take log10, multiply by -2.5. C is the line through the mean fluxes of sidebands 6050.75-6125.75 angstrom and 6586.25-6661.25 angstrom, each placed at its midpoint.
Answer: 0.07 mag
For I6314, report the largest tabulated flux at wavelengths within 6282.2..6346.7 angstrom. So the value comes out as 2.743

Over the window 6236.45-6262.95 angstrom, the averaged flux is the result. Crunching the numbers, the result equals 2.19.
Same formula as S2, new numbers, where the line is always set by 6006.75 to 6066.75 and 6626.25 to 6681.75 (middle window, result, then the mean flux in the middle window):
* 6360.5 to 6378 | 0.02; 1.83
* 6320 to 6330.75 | 0.06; 1.79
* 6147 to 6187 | -0.18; 2.39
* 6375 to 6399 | 0.08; 1.71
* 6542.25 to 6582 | 0.08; 1.59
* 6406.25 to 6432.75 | 0.03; 1.77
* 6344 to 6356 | 0.07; 1.76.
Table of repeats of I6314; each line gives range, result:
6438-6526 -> 1.973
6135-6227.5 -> 3.387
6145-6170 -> 2.706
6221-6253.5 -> 2.6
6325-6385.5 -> 2.149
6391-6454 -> 2.188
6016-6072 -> 2.547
